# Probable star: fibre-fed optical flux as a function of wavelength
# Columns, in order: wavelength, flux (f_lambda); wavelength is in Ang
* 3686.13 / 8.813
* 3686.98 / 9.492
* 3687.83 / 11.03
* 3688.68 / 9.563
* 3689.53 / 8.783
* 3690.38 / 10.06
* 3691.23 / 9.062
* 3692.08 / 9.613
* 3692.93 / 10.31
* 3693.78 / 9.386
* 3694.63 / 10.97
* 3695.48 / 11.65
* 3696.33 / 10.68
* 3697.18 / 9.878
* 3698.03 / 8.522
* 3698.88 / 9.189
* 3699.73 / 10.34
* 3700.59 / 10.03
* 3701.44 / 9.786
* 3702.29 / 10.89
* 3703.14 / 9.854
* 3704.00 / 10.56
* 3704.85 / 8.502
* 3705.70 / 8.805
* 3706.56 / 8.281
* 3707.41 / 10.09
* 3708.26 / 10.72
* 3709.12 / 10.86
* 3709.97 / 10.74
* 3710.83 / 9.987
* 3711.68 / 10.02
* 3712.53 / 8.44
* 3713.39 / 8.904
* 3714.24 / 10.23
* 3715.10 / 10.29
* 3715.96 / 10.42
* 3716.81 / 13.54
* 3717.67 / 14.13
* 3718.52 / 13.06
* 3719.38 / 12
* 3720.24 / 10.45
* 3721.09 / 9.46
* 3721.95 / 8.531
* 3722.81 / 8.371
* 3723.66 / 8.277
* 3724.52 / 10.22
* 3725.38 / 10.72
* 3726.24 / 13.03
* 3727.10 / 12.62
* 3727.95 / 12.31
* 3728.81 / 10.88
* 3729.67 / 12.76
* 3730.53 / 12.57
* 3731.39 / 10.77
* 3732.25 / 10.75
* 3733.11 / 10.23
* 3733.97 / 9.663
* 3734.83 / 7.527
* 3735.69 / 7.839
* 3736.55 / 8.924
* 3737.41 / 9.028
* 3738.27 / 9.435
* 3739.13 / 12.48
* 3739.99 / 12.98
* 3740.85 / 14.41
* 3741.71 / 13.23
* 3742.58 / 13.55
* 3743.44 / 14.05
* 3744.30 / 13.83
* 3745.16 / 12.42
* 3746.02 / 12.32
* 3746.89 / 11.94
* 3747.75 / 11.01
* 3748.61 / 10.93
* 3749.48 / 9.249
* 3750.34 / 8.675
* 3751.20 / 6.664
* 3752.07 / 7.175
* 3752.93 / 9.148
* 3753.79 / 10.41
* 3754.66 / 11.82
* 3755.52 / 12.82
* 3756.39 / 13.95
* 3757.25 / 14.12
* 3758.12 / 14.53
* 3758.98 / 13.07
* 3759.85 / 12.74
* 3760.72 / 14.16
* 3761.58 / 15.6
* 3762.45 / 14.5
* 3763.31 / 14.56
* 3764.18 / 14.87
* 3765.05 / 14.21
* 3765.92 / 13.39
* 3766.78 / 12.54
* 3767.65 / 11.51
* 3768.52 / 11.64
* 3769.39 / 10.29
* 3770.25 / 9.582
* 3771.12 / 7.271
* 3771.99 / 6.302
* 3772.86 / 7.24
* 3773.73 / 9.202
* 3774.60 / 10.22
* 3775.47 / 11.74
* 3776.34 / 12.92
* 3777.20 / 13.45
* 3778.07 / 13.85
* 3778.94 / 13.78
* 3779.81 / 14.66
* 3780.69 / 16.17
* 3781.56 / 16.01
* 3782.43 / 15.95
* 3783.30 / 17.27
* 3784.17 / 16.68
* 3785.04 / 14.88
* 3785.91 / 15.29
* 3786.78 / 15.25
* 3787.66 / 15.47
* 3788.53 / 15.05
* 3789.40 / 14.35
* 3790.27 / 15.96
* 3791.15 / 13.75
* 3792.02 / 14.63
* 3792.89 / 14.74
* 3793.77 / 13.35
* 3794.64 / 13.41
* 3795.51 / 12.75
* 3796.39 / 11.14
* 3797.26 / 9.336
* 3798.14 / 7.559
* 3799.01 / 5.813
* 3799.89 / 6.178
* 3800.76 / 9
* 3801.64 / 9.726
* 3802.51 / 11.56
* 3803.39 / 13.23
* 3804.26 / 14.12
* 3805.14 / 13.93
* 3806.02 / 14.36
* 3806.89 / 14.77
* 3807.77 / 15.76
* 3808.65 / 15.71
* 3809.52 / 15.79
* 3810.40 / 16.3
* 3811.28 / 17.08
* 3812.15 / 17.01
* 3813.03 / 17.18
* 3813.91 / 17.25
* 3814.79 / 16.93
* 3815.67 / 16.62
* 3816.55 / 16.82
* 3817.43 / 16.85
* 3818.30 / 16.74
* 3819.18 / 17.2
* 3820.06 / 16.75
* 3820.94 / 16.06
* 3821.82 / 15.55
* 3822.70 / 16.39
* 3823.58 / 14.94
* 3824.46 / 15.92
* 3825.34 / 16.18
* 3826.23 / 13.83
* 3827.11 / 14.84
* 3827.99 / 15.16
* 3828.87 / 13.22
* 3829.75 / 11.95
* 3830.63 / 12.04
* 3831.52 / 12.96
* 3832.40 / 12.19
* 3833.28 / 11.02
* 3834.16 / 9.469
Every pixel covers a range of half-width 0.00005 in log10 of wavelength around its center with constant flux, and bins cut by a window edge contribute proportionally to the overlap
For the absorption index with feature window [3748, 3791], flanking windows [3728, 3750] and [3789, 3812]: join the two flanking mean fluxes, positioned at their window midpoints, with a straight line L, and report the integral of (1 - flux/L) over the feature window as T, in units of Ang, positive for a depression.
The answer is -1.9 Ang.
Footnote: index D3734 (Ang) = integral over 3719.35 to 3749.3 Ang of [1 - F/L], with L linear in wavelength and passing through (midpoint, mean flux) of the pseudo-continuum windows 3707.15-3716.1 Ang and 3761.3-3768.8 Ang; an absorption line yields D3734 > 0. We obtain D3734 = 1.2 Ang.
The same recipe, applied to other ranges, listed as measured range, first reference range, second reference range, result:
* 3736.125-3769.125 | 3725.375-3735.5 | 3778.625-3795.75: 1.24 Ang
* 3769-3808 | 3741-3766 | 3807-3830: 4.59 Ang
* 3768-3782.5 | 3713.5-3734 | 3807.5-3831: 2.09 Ang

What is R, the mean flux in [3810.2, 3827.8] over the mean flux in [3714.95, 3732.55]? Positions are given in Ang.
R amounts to 1.5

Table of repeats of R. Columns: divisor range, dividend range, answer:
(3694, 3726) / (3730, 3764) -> 1.14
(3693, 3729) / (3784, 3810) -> 1.26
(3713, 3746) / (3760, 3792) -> 1.19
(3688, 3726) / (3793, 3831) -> 1.40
